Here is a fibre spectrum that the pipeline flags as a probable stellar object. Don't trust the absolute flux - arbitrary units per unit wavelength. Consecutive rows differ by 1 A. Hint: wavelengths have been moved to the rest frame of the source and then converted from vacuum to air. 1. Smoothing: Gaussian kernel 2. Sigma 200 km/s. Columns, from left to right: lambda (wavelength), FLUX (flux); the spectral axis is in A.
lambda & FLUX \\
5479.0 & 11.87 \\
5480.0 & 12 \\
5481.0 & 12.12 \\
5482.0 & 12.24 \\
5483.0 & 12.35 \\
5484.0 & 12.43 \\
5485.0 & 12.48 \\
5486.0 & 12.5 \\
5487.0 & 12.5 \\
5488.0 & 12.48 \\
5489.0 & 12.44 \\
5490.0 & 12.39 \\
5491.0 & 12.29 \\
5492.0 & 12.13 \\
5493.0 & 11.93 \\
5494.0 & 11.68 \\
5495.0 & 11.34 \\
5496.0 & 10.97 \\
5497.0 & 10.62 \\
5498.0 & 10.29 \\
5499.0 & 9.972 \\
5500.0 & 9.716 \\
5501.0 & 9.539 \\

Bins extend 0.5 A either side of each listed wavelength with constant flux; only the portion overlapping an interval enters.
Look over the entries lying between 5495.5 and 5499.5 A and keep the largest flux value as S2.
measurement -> 10.97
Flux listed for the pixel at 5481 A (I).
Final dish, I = 12.12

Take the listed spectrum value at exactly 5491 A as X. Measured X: 12.29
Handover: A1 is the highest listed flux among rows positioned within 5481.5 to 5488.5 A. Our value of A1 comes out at 12.5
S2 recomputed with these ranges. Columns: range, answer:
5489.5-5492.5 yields 12.39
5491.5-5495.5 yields 12.13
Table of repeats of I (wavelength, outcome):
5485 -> 12.48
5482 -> 12.24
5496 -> 10.97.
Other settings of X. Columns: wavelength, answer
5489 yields 12.44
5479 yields 11.87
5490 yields 12.39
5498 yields 10.29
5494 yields 11.68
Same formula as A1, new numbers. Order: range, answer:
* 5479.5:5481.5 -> 12.12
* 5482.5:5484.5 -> 12.43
